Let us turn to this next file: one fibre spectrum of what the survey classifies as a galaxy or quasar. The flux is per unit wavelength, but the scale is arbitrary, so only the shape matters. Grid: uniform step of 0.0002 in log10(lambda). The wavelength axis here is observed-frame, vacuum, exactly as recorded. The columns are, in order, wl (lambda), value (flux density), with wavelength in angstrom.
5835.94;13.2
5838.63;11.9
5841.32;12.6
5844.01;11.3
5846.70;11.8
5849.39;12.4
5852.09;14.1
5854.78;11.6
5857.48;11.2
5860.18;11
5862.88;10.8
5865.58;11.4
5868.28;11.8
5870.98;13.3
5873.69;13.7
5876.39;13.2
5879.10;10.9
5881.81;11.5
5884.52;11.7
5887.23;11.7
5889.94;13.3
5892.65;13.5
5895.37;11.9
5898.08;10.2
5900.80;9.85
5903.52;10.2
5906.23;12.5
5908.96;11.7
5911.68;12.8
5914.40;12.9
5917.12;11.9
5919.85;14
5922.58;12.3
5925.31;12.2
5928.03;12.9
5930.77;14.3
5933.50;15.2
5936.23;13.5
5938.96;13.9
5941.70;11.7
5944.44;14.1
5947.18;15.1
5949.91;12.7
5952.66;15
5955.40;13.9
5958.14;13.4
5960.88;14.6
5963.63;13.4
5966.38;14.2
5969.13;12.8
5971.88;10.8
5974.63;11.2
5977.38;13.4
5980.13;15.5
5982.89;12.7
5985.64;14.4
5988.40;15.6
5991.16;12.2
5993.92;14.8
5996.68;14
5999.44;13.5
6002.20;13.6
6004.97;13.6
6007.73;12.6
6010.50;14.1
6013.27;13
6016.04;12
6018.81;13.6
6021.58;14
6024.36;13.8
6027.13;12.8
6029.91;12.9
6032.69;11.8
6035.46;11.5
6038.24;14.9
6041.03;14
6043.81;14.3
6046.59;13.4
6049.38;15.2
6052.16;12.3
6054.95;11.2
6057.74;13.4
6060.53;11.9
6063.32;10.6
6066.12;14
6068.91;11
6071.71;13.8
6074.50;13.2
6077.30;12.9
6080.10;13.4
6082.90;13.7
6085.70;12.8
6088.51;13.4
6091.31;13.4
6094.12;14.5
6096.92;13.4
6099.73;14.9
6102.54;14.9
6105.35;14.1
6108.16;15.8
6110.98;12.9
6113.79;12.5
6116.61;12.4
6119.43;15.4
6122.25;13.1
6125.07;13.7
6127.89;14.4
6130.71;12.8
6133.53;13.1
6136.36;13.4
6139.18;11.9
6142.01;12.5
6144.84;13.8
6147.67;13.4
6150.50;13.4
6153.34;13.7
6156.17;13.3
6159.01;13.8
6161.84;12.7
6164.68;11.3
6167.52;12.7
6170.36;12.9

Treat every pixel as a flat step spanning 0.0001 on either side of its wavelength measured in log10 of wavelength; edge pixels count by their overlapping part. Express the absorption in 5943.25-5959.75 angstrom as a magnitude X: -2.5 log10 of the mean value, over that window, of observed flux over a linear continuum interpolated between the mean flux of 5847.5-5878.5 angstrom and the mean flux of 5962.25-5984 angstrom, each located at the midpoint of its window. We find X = -0.10 mag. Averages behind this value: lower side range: 12.2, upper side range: 13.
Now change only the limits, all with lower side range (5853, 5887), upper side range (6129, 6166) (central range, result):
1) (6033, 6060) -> -0.05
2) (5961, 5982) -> -0.07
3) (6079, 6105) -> -0.09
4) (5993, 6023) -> -0.09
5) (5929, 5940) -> -0.17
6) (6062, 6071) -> 0.06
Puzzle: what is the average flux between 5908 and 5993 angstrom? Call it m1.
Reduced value 13.4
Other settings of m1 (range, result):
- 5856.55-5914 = 11.8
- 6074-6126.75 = 13.7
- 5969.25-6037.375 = 13.2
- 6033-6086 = 13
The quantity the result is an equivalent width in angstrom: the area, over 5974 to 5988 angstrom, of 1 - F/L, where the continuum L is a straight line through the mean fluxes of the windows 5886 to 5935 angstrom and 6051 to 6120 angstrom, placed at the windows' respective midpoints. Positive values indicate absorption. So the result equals -1.1 angstrom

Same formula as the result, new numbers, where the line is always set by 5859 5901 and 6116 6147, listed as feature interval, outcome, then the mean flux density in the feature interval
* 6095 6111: -1.55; 14.5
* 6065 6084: -0.15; 13.1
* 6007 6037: -0.50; 12.9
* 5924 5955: -3.65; 13.7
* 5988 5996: -0.93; 14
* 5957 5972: -1.21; 13.4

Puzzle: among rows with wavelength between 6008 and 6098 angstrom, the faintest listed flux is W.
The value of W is 10.6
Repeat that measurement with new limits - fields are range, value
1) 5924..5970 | 11.7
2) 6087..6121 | 12.4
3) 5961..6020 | 10.8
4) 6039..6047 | 13.4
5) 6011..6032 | 12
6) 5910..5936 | 11.9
